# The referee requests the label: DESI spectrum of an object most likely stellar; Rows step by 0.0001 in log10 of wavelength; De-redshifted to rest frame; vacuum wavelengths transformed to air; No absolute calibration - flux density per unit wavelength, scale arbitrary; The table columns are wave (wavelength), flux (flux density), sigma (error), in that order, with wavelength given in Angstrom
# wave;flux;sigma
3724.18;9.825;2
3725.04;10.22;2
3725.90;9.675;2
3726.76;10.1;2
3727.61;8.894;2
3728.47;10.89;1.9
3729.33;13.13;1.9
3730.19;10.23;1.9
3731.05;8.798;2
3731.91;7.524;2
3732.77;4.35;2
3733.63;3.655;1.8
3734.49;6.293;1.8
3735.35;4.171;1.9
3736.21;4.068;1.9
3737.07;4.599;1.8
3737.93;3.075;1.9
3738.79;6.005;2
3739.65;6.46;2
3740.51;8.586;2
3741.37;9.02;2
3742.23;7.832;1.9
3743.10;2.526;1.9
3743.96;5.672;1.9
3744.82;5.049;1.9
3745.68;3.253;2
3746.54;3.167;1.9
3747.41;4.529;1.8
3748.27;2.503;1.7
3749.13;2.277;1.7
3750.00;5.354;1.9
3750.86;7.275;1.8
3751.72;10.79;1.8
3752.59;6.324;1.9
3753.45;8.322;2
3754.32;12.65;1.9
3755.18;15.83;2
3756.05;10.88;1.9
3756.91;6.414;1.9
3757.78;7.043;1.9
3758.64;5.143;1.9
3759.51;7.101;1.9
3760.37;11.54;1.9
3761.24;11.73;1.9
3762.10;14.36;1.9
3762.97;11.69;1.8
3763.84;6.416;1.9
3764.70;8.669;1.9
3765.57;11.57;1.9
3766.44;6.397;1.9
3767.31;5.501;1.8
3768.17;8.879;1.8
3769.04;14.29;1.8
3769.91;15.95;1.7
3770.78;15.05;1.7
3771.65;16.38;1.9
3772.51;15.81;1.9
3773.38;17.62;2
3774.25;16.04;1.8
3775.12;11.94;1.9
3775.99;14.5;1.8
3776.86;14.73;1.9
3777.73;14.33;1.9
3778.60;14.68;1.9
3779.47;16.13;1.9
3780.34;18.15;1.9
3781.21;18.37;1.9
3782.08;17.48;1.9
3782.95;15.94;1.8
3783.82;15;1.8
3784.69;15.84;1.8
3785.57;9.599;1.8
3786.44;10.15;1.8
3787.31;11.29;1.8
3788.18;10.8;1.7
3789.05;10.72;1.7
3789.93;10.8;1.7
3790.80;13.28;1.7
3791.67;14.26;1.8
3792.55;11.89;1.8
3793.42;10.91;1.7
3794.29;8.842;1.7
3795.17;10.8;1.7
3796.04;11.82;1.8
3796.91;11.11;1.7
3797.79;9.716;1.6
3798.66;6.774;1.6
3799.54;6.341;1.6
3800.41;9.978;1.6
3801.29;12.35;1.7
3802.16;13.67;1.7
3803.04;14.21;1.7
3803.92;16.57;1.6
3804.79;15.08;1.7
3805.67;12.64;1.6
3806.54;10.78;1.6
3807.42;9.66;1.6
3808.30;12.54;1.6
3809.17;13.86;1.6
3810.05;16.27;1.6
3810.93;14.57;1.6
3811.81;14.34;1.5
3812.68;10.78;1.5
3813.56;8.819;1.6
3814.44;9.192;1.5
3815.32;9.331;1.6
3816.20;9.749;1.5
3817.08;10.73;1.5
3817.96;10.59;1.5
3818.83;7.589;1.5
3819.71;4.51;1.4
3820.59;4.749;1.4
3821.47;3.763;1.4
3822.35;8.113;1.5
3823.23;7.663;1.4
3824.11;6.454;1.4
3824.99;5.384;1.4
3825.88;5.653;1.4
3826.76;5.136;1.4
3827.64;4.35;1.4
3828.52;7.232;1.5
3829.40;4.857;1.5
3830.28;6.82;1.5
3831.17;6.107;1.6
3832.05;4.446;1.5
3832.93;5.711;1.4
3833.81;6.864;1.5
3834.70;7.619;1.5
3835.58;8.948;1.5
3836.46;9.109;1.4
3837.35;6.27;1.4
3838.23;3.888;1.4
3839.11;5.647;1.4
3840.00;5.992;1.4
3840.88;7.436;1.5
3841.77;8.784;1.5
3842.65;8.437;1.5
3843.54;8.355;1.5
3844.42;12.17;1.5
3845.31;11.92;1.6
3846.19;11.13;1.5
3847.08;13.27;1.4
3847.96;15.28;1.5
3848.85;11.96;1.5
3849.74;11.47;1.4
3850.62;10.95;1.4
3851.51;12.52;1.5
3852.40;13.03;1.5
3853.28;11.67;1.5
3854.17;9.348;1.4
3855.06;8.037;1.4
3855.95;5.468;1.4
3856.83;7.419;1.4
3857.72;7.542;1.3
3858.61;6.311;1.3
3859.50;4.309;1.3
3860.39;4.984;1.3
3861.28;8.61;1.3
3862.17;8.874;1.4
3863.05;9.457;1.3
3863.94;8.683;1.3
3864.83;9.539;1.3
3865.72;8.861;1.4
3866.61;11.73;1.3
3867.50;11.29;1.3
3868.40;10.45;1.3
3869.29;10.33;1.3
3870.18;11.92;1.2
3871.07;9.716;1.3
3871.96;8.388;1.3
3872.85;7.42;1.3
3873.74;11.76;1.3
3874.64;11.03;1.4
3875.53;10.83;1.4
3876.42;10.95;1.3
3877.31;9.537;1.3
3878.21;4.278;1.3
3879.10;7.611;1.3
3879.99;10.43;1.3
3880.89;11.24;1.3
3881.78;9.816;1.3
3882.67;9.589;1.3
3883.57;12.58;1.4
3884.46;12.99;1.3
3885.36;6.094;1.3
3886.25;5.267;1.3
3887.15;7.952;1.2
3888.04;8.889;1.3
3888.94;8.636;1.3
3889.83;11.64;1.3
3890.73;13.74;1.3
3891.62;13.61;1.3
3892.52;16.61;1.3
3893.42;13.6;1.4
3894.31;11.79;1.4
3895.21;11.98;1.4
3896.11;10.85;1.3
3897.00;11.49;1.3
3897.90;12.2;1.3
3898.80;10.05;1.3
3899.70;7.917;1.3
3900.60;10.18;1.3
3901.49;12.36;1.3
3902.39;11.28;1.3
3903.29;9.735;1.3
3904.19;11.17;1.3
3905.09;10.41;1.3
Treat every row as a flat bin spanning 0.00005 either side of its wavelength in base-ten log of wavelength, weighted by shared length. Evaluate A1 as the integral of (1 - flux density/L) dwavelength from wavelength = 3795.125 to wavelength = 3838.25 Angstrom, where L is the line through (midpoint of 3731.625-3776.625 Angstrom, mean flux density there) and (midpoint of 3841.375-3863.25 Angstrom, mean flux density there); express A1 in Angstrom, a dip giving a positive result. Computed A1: 0.6 Angstrom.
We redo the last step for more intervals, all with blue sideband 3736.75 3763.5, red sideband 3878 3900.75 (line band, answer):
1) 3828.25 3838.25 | 2.9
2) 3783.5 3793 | -4.5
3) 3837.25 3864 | 1.6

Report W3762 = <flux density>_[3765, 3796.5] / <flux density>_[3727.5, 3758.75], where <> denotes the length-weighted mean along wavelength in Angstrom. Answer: 1.93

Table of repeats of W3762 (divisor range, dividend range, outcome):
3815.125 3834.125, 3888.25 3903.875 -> 1.76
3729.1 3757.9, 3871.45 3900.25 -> 1.55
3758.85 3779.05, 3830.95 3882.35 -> 0.74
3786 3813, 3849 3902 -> 0.84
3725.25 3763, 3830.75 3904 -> 1.29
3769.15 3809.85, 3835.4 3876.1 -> 0.71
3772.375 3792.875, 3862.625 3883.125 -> 0.69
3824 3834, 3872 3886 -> 1.69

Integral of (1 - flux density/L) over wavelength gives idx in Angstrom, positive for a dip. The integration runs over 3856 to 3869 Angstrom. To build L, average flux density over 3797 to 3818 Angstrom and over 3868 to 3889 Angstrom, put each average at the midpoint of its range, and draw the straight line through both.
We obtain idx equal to 2.1 Angstrom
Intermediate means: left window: 11.6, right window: 9.5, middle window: 8.37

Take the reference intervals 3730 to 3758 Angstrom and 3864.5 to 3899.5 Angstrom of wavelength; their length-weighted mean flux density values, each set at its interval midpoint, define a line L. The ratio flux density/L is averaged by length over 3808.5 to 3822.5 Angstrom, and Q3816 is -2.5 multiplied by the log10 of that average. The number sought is -0.17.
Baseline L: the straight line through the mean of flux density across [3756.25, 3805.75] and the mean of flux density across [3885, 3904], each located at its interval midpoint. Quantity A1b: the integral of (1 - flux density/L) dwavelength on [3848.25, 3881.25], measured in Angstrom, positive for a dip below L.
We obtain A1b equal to 5.1 Angstrom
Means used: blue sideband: 12.2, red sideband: 10.8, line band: 9.42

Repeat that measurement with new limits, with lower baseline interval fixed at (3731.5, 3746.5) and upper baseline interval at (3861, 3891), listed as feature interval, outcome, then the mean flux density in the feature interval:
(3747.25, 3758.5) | -3.7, 7.72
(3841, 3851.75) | -3.0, 11.2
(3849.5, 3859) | -0.4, 9.41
